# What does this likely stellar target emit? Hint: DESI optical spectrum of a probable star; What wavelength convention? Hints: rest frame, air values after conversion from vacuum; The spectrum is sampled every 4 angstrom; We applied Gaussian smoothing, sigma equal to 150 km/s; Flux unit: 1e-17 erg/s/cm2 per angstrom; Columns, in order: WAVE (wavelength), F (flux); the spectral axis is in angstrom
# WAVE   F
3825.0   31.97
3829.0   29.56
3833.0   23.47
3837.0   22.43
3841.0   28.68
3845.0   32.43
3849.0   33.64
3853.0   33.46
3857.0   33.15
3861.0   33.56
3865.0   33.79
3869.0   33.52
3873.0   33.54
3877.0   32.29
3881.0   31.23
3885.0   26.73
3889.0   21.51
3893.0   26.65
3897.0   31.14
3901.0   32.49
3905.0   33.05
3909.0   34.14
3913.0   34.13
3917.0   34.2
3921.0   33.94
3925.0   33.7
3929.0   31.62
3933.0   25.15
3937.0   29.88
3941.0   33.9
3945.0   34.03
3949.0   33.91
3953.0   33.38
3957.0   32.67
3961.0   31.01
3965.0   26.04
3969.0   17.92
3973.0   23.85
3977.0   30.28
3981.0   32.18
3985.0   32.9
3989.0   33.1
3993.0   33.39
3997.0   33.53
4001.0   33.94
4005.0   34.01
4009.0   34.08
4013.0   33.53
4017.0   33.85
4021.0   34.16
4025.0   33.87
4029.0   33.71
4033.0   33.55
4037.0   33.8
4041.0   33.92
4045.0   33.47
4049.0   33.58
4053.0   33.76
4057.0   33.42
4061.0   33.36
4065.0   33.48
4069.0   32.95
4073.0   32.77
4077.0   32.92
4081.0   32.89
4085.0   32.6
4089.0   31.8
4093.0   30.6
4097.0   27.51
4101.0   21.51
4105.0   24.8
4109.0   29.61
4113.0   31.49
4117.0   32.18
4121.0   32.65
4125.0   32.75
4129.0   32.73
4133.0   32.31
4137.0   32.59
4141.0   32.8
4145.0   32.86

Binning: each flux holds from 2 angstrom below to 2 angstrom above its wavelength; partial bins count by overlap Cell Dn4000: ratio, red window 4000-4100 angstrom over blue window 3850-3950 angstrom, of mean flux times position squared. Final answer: 1.12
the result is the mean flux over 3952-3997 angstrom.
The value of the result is 29.8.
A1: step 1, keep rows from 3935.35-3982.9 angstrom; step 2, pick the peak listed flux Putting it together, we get 34.03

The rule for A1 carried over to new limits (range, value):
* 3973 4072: 34.16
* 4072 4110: 32.92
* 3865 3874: 33.79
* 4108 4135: 32.75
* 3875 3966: 34.2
